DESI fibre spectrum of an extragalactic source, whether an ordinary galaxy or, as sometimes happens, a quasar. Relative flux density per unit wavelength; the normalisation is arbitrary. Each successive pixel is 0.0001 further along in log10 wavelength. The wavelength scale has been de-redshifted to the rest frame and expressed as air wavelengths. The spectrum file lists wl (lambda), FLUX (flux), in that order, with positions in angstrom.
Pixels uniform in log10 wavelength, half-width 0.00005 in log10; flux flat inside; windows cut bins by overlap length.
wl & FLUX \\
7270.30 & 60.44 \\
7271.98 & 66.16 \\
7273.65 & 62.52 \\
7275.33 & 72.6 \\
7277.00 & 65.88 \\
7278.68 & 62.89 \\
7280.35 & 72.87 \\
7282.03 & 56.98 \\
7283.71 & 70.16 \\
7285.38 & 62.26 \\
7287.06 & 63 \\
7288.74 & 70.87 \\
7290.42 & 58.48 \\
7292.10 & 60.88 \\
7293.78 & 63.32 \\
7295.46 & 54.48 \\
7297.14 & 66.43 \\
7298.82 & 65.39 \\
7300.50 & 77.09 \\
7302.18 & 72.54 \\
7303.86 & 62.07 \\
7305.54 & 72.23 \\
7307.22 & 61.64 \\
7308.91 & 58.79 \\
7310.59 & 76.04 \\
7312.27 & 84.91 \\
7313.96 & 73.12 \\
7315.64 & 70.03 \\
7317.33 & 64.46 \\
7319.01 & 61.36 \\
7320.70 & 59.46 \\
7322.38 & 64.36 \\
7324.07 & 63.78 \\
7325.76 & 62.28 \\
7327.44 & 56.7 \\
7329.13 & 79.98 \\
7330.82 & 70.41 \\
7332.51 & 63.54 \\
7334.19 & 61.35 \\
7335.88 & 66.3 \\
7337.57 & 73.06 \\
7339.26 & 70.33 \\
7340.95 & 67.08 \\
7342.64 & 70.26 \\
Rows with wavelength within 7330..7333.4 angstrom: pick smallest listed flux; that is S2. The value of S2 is 63.54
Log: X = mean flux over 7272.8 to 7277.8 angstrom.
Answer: 67.1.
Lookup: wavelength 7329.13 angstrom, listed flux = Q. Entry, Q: 79.98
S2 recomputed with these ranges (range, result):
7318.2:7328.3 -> 56.7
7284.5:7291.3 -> 58.48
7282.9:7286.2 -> 62.26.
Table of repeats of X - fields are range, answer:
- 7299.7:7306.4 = 71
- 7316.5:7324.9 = 62.7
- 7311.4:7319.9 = 70.7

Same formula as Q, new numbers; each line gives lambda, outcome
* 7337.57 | 73.06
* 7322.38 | 64.36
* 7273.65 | 62.52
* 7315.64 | 70.03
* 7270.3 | 60.44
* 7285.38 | 62.26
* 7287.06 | 63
